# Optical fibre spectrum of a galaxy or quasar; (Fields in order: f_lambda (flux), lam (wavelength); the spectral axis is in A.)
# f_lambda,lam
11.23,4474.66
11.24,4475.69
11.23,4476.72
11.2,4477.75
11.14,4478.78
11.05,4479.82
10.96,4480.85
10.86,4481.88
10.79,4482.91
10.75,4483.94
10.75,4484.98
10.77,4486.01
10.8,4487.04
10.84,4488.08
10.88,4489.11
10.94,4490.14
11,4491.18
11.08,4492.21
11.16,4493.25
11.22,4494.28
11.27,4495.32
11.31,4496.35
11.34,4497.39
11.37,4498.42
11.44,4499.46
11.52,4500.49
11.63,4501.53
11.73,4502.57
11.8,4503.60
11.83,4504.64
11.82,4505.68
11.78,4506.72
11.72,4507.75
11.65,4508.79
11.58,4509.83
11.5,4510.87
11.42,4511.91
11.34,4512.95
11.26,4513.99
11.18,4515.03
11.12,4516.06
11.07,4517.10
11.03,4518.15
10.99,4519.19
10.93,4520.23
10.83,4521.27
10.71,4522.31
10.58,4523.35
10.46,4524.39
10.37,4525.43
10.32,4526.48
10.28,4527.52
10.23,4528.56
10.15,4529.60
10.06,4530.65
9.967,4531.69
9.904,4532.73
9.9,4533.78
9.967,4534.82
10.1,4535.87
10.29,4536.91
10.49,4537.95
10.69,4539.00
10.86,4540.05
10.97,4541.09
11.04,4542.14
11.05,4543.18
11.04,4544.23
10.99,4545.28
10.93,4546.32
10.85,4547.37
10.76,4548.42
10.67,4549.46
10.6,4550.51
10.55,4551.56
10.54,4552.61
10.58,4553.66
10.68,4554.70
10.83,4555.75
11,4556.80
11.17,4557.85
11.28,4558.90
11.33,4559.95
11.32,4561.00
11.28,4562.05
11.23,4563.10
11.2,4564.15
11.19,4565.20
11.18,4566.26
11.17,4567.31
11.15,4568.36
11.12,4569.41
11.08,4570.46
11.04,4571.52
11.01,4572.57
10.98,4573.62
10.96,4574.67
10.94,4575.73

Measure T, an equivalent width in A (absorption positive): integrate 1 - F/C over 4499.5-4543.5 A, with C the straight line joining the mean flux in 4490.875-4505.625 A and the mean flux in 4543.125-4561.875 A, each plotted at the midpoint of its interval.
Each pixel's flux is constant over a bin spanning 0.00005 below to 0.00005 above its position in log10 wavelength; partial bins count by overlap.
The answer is 1.2 A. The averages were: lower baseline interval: 11.4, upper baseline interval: 10.9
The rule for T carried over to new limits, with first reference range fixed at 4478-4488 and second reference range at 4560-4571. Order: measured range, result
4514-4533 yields 0.8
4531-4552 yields 1.0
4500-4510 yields -0.7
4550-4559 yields 0.3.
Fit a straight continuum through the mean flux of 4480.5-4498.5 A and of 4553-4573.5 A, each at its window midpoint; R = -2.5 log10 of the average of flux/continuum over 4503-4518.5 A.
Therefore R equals -0.04 mag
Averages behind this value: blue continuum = 11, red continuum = 11.1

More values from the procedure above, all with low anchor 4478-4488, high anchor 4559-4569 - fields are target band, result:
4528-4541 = 0.09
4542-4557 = 0.04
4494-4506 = -0.06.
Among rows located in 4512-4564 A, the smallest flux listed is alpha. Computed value 9.9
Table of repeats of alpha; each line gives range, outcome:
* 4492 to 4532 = 9.967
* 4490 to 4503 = 10.94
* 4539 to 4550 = 10.67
